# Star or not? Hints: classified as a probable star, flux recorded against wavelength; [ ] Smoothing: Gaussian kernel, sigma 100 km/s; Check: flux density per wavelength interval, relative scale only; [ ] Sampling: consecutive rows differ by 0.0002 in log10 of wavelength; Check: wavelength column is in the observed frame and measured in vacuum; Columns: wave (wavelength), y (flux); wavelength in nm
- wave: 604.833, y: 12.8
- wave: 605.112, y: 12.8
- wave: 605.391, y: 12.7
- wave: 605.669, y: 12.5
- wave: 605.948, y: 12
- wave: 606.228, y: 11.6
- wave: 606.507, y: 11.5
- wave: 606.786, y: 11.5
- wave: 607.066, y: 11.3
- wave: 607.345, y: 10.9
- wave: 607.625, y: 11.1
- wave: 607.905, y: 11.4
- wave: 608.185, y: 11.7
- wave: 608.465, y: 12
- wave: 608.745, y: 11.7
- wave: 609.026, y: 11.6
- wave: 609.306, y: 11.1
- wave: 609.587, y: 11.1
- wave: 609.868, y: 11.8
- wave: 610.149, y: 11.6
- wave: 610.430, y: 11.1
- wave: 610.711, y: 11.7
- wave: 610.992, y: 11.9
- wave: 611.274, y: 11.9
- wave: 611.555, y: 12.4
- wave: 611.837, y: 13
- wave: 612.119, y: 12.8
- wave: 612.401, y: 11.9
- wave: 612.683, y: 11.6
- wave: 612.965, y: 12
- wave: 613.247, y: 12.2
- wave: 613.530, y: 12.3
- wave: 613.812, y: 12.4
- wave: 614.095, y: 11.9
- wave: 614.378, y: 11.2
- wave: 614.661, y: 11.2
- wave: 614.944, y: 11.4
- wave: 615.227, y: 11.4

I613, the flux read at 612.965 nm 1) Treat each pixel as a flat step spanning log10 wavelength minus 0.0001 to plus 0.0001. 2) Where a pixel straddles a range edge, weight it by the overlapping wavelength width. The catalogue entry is 12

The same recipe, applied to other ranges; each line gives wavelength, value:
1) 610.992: 11.9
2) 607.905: 11.4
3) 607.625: 11.1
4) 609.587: 11.1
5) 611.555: 12.4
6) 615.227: 11.4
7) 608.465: 12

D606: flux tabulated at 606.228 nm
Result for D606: 11.6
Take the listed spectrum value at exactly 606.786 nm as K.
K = 11.5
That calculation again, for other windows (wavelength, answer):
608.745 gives 11.7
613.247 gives 12.2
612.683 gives 11.6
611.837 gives 13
